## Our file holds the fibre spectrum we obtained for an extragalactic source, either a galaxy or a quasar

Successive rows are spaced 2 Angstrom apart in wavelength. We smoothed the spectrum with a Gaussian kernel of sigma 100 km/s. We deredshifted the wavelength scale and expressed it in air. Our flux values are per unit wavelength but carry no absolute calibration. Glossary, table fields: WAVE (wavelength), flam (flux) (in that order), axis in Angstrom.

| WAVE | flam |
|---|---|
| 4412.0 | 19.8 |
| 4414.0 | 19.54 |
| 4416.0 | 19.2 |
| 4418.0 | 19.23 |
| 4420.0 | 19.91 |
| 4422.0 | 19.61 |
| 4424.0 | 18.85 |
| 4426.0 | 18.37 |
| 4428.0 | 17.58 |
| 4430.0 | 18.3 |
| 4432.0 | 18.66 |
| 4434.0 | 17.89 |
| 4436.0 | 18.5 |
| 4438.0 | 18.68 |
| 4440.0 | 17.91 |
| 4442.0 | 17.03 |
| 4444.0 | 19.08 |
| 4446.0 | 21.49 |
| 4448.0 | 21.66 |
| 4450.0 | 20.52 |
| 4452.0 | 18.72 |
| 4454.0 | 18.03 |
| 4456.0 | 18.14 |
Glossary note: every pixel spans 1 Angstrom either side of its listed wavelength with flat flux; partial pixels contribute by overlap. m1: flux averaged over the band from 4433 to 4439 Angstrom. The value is 18.4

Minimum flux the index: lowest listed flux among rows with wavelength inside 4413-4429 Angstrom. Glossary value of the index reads 17.58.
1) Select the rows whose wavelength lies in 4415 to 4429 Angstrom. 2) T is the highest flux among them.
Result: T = 19.91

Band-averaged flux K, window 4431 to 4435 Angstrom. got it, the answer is 18.3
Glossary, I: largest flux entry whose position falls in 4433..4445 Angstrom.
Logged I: 19.08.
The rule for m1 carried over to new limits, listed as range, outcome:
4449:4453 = 19.6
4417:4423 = 19.6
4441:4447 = 19.2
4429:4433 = 18.5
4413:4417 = 19.4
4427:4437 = 18.2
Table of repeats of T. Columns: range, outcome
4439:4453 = 21.66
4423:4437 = 18.85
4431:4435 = 18.66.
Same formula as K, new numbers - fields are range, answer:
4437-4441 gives 18.3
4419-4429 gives 18.9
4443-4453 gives 20.3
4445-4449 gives 21.6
